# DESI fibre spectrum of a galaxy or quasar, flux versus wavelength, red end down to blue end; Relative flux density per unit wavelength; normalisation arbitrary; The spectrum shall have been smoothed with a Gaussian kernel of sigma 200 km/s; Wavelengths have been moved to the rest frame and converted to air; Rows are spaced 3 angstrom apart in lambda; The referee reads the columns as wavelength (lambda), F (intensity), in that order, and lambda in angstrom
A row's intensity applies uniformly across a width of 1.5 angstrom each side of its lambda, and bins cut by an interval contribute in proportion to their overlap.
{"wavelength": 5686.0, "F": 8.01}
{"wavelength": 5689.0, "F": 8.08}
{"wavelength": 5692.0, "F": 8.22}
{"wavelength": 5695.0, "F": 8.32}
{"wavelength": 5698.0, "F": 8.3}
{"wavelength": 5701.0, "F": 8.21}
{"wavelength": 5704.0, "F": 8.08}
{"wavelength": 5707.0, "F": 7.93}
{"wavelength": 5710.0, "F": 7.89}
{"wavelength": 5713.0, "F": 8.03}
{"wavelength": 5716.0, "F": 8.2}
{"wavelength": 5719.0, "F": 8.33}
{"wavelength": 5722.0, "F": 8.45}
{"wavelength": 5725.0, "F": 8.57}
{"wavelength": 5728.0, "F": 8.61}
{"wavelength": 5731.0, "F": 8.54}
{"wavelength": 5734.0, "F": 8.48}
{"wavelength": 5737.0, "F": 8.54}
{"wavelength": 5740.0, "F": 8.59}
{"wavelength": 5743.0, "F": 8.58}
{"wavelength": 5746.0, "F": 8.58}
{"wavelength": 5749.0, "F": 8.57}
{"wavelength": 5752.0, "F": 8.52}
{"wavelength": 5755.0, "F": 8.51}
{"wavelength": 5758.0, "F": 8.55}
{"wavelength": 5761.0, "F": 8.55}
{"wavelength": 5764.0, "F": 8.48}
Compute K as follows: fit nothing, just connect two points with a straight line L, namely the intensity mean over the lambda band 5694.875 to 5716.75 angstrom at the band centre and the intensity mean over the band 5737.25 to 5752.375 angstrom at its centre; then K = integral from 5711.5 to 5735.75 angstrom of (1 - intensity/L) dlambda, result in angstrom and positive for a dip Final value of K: -0.2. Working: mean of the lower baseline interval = 8.1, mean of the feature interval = 8.4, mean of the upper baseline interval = 8.57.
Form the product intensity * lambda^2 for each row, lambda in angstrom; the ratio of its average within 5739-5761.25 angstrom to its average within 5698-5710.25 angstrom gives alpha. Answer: 1.1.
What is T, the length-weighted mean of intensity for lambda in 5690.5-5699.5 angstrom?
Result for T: 8.28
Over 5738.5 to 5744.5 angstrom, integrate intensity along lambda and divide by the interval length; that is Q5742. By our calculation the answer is 8.59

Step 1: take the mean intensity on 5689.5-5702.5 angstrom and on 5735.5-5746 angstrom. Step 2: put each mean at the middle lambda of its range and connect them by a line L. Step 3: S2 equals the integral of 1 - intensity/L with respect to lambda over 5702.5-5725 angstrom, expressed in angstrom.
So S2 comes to 0.6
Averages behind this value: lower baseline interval 8.25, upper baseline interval 8.57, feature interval 8.16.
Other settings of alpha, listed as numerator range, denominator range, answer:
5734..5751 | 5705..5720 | 1.07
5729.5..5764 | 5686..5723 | 1.06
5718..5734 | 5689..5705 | 1.05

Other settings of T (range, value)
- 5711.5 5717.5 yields 8.12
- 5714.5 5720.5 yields 8.27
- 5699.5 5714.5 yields 8.03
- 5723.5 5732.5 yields 8.57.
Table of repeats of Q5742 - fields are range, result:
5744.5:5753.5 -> 8.56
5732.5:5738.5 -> 8.51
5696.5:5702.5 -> 8.26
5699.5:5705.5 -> 8.15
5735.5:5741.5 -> 8.56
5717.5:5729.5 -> 8.49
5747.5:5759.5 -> 8.54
